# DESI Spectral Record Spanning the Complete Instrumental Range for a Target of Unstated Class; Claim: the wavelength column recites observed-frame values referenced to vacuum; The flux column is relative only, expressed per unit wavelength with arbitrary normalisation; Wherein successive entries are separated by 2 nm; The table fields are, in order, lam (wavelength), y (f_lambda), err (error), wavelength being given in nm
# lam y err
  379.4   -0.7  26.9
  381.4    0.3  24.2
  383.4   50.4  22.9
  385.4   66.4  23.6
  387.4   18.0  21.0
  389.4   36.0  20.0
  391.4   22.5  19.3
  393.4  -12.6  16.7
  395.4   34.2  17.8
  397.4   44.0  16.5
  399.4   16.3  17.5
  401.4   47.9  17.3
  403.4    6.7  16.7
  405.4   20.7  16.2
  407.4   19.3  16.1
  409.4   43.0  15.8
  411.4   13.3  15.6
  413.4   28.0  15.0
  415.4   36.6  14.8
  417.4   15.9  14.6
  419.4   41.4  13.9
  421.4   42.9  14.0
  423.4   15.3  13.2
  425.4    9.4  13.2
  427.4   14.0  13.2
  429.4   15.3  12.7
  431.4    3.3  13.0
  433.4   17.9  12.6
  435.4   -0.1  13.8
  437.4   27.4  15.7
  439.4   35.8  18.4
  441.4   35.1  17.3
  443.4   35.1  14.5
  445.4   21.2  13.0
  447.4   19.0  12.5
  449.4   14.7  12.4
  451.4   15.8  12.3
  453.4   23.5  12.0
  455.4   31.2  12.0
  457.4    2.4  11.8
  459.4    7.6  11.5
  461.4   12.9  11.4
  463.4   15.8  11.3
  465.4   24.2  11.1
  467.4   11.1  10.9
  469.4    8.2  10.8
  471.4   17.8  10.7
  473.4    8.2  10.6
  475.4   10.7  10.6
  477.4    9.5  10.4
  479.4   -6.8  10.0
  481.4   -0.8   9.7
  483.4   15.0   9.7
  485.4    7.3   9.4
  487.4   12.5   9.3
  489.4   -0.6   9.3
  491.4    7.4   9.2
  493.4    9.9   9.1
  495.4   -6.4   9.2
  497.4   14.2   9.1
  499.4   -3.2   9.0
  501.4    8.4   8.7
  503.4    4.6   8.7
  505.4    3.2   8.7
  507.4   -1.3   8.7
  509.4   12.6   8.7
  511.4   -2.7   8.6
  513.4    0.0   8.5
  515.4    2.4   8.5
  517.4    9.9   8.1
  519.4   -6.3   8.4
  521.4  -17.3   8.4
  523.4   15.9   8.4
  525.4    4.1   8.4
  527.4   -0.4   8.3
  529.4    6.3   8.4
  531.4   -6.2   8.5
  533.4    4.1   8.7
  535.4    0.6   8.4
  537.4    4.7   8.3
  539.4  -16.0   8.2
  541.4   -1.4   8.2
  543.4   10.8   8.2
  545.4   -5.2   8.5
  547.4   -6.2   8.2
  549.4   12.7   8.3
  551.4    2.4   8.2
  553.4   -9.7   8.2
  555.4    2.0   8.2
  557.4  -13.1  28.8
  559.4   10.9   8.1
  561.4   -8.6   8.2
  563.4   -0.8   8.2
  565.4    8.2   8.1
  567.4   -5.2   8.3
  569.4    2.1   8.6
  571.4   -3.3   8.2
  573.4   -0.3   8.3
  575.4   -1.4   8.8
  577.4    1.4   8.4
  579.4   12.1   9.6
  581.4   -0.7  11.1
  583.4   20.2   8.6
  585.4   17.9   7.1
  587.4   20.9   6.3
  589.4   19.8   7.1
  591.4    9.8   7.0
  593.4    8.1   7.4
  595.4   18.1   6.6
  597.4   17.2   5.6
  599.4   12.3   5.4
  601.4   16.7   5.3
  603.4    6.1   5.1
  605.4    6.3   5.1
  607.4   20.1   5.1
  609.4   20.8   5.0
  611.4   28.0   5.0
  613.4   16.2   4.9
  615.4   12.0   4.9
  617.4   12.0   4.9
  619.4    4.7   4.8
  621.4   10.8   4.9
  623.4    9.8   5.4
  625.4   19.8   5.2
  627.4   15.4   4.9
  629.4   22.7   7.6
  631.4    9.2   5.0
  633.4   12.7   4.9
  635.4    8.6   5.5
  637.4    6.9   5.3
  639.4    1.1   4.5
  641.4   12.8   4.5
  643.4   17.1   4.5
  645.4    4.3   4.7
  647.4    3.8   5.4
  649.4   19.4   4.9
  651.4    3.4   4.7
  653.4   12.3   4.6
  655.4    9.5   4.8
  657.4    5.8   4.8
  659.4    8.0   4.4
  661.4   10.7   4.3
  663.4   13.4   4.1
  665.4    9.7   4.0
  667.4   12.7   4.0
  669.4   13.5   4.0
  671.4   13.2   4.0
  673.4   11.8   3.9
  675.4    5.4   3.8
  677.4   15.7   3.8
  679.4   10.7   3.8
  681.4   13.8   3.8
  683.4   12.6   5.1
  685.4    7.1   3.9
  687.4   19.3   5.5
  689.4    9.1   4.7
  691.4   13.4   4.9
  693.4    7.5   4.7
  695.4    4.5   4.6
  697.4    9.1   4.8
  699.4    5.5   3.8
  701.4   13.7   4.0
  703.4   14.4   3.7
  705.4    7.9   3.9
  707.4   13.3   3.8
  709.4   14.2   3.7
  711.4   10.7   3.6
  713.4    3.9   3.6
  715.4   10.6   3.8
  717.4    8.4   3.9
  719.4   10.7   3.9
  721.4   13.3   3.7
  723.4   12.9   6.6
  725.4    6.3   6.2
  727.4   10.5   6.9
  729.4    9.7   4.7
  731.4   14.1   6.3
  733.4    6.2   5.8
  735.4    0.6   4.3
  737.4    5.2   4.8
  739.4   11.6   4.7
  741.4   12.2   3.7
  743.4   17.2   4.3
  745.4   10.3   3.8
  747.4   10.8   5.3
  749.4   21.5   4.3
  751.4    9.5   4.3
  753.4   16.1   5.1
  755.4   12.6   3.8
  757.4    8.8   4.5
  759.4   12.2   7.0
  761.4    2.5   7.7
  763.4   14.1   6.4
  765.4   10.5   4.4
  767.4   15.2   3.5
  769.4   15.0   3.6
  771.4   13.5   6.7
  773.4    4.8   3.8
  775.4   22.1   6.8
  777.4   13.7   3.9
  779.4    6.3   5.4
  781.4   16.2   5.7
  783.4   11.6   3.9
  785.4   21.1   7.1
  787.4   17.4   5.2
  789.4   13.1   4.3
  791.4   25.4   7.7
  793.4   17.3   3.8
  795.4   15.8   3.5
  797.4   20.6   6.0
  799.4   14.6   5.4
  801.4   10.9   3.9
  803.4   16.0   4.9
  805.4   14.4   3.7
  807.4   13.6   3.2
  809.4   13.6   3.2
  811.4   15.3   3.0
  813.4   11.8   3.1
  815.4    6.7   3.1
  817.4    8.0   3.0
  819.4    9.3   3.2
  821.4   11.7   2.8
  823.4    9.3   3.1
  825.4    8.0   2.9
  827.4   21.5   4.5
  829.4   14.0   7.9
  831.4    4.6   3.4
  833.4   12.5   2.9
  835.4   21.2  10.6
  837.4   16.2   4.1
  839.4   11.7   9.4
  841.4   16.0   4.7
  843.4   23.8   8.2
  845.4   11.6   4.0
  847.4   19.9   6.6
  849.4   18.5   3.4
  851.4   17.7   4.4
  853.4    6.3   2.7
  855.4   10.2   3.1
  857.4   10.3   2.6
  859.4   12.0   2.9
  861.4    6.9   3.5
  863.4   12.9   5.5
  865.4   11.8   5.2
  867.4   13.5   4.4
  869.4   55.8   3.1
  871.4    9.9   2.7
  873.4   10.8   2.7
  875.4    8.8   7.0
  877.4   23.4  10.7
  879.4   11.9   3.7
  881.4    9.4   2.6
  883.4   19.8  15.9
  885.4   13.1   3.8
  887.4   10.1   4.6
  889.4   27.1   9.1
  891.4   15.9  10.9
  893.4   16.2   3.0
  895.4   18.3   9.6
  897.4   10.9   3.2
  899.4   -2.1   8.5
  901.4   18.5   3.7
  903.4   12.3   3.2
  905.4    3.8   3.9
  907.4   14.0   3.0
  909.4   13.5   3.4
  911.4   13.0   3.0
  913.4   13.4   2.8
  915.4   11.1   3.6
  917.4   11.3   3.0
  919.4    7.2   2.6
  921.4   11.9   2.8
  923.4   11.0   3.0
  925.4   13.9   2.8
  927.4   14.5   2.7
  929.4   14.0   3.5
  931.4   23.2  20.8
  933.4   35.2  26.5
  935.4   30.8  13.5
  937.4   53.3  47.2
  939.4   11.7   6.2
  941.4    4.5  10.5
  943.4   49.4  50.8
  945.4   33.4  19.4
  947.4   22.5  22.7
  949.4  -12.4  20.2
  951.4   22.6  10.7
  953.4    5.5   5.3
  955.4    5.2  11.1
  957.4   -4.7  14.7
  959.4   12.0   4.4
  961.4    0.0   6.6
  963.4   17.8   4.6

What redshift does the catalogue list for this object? 1.332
